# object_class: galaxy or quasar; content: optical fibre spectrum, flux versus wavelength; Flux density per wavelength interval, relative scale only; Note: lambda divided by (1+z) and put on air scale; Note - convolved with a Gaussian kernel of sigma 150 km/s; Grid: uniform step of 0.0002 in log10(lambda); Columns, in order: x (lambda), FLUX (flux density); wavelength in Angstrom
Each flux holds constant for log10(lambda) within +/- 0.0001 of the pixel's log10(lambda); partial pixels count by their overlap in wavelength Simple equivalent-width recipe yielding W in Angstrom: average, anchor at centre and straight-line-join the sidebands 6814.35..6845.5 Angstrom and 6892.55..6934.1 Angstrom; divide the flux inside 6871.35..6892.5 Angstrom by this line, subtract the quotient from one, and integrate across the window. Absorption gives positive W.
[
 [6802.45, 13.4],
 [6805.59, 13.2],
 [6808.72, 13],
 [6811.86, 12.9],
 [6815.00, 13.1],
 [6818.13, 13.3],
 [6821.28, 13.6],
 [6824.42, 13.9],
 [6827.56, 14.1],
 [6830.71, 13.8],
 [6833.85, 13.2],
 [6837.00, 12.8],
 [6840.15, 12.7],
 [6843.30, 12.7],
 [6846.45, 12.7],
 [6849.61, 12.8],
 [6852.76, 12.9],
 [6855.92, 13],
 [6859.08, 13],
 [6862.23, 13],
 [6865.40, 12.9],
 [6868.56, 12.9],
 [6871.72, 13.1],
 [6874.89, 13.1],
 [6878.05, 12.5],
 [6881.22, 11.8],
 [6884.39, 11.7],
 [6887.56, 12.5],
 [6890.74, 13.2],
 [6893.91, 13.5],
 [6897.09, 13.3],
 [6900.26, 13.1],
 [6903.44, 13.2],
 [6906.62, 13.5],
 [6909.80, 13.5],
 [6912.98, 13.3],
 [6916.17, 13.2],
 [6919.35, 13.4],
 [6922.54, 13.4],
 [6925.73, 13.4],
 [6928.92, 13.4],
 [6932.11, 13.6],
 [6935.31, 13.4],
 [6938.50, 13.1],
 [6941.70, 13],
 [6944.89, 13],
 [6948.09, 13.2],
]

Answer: 1.3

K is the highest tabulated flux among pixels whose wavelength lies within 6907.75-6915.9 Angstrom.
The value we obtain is 13.5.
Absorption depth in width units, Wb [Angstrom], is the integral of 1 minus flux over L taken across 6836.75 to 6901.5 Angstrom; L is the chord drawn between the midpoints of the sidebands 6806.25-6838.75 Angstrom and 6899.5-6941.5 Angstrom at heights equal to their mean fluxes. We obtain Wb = 2.58 Angstrom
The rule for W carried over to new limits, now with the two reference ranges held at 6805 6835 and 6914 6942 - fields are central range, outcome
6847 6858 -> 0.4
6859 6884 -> 1.2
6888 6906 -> 0.2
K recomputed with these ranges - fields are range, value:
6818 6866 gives 14.1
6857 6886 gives 13.1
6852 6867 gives 13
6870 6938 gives 13.6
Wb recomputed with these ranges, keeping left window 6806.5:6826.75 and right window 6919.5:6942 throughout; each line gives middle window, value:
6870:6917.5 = 1.3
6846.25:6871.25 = 0.8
